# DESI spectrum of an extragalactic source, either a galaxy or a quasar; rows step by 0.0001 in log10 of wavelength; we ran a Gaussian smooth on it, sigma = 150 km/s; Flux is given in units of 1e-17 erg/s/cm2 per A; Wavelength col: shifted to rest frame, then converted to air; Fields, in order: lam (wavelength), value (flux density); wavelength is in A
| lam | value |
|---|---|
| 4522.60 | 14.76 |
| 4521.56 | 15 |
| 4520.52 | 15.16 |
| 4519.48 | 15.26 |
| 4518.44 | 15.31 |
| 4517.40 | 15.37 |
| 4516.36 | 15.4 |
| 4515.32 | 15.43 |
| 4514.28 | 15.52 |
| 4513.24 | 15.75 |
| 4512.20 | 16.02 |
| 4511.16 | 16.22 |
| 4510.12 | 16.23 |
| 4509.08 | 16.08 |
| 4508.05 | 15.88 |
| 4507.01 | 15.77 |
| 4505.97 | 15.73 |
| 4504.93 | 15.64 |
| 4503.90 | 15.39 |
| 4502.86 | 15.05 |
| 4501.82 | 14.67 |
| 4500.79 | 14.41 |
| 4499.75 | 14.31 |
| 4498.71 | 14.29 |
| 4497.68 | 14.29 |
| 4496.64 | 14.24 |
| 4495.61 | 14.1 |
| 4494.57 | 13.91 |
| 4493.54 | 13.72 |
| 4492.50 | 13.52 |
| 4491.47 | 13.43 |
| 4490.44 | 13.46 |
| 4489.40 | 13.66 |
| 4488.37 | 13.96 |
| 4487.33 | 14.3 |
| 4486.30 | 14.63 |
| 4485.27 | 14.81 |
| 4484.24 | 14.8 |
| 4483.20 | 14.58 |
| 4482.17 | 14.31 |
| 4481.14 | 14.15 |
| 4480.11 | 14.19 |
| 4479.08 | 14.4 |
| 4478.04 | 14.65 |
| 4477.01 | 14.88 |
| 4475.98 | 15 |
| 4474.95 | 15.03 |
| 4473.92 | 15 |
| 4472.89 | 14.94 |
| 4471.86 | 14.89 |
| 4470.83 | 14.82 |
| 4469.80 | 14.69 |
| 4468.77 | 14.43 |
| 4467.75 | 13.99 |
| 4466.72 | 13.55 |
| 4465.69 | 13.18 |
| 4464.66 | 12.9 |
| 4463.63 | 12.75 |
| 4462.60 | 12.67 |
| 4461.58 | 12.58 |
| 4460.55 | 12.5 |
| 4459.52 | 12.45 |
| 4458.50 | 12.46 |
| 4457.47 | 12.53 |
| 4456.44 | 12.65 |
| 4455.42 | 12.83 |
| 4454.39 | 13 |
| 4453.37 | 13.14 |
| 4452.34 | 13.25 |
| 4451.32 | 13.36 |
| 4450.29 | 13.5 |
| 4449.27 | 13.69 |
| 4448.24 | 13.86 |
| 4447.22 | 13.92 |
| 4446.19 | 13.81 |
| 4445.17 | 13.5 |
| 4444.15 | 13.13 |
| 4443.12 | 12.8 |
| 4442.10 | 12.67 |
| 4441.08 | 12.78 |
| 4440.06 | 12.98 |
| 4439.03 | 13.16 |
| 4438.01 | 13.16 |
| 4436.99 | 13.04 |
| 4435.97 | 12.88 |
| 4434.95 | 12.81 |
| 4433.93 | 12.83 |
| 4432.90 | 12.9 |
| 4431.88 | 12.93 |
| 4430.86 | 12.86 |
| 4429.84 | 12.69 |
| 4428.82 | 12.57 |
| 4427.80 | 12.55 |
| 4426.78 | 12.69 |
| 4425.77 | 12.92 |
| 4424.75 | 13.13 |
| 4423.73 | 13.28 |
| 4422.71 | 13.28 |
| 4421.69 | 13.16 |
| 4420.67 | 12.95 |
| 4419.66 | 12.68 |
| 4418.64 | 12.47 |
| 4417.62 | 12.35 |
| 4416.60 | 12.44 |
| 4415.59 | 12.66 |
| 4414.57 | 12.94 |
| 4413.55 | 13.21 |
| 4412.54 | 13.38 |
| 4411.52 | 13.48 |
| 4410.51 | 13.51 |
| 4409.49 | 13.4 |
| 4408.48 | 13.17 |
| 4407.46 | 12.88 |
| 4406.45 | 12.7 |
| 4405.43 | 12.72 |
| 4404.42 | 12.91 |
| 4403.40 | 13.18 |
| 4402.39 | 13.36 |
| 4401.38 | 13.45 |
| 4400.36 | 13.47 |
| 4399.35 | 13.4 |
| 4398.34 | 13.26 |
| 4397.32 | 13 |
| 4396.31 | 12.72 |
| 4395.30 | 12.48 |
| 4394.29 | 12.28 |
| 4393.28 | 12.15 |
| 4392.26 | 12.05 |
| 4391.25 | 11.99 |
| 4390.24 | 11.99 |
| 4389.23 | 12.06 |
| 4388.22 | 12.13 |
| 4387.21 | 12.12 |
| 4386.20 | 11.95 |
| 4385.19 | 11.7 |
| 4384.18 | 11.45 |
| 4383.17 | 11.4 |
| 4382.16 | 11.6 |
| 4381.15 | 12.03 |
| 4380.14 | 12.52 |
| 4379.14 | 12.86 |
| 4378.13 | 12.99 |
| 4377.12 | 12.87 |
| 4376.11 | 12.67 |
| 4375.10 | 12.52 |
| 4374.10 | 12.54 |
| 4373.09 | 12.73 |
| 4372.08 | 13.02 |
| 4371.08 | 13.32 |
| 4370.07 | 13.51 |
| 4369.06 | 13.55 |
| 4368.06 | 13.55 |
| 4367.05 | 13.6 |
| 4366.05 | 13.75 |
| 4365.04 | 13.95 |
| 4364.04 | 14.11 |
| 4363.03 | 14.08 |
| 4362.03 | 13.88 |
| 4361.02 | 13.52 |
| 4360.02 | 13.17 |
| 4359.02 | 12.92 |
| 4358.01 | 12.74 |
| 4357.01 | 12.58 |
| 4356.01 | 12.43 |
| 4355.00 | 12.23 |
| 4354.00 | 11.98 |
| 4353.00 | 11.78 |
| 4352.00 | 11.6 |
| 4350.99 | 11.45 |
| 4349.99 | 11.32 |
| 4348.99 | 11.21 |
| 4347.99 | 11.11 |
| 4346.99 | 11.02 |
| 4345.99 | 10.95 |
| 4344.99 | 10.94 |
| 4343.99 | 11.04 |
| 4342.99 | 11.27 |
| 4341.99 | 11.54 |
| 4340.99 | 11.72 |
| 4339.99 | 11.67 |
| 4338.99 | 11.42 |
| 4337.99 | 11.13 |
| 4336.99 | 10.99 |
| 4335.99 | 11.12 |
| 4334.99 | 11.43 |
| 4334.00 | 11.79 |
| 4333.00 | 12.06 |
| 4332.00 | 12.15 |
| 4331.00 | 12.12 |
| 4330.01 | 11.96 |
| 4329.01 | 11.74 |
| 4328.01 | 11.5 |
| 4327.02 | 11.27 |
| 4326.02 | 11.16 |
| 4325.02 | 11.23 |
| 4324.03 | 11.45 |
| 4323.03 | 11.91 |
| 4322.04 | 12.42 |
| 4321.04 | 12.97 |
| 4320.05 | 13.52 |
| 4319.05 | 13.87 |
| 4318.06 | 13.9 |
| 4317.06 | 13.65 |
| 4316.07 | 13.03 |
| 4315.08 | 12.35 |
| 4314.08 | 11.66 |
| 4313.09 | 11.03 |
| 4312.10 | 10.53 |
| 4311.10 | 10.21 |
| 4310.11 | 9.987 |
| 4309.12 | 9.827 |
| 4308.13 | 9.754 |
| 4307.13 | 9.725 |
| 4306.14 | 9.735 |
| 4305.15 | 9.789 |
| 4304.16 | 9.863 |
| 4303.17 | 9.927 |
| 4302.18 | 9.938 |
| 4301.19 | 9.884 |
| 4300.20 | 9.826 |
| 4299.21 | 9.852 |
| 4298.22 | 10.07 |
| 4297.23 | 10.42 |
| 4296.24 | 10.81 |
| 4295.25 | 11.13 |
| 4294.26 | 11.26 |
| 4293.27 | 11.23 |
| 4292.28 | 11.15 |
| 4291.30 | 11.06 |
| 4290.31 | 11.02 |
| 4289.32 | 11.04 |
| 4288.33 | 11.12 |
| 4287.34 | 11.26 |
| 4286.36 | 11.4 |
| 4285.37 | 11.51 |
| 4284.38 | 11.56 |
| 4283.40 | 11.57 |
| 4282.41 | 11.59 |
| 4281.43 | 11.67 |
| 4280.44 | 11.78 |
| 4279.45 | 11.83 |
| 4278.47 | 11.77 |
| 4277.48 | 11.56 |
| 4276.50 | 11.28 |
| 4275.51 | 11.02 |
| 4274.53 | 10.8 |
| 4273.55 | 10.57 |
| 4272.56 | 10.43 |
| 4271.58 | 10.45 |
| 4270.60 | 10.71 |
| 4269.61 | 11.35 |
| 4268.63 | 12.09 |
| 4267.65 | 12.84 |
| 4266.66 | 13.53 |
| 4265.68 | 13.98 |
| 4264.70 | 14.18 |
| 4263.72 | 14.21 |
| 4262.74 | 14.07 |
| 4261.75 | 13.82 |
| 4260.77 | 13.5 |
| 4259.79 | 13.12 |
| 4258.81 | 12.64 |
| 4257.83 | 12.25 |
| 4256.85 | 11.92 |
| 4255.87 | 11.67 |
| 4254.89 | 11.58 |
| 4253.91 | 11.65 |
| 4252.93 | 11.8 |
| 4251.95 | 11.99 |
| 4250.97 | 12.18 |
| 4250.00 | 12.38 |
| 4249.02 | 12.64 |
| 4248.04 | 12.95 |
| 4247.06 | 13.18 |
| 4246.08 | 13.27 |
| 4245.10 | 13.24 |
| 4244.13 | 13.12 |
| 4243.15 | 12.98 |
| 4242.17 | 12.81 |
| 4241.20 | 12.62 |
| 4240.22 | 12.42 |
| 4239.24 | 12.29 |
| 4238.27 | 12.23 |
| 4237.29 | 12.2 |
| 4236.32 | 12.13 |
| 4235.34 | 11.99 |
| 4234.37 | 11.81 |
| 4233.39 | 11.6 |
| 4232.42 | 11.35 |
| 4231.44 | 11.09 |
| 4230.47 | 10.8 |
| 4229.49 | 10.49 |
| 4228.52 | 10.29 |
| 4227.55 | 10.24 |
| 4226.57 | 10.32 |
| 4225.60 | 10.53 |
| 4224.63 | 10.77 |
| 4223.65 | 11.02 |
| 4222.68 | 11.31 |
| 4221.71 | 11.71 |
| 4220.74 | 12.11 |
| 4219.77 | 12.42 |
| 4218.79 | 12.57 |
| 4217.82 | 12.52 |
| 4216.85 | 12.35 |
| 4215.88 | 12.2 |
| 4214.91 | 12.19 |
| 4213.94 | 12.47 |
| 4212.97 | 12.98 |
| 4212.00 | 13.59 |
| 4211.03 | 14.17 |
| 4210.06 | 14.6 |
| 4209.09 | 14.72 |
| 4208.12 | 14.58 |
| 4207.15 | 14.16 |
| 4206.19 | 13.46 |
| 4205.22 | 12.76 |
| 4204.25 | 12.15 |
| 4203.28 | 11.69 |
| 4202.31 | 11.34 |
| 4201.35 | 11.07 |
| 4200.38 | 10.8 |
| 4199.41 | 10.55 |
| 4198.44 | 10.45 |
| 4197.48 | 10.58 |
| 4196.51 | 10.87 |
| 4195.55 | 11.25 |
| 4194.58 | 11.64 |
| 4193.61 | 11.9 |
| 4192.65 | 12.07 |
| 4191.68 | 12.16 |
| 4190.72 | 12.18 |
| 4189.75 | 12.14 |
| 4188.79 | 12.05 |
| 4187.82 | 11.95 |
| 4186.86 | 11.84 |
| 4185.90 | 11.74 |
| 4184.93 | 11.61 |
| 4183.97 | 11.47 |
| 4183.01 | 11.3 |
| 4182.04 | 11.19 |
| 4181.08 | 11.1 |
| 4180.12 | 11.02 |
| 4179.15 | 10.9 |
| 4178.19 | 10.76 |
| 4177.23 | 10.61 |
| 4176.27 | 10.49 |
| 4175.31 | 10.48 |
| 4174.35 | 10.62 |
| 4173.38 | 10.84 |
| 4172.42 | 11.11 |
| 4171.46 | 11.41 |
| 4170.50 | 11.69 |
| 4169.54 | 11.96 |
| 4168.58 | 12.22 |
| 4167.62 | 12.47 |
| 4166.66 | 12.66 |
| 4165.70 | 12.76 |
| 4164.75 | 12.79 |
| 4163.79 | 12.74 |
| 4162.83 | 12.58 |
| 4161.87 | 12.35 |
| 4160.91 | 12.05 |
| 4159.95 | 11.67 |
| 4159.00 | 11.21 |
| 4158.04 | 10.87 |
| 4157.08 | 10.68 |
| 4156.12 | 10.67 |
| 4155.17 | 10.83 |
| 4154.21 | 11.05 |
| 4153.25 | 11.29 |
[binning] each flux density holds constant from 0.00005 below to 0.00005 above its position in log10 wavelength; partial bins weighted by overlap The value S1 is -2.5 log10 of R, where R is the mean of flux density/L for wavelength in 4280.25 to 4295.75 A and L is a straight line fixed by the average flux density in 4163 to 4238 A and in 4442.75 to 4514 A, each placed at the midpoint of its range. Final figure 0.11 mag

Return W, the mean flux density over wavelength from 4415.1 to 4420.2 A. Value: 12.5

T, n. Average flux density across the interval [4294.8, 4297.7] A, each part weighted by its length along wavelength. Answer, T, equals 10.8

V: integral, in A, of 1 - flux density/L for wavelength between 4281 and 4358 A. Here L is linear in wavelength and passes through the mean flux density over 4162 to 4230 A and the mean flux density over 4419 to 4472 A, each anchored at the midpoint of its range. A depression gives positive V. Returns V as 7.0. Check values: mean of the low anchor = 11.8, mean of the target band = 11.3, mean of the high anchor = 13.1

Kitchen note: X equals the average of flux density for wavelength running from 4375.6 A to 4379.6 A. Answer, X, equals 12.8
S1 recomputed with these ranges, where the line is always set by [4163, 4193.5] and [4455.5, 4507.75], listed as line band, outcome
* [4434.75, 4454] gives 0.046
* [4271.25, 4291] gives 0.111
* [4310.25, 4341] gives 0.085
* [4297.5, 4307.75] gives 0.270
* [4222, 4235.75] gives 0.102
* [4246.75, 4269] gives -0.043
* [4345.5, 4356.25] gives 0.135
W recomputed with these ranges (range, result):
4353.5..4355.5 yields 12.1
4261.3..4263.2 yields 13.9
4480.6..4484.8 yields 14.5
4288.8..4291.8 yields 11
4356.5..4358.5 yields 12.7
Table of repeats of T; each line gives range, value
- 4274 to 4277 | 11.1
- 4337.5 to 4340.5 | 11.4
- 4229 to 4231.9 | 10.8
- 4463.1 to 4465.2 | 12.8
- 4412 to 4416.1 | 13.1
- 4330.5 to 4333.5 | 12.1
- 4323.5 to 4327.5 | 11.3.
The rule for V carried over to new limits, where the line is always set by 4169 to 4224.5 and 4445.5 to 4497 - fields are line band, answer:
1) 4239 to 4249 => -0.6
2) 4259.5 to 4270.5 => -0.8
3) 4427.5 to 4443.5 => 0.8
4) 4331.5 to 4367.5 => 2.4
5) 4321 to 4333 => 0.9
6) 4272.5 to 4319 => 5.7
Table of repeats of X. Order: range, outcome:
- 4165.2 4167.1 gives 12.8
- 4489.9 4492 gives 13.5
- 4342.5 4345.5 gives 11.1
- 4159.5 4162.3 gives 12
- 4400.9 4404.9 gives 13.2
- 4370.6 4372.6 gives 13.2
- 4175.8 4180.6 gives 10.8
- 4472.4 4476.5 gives 15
